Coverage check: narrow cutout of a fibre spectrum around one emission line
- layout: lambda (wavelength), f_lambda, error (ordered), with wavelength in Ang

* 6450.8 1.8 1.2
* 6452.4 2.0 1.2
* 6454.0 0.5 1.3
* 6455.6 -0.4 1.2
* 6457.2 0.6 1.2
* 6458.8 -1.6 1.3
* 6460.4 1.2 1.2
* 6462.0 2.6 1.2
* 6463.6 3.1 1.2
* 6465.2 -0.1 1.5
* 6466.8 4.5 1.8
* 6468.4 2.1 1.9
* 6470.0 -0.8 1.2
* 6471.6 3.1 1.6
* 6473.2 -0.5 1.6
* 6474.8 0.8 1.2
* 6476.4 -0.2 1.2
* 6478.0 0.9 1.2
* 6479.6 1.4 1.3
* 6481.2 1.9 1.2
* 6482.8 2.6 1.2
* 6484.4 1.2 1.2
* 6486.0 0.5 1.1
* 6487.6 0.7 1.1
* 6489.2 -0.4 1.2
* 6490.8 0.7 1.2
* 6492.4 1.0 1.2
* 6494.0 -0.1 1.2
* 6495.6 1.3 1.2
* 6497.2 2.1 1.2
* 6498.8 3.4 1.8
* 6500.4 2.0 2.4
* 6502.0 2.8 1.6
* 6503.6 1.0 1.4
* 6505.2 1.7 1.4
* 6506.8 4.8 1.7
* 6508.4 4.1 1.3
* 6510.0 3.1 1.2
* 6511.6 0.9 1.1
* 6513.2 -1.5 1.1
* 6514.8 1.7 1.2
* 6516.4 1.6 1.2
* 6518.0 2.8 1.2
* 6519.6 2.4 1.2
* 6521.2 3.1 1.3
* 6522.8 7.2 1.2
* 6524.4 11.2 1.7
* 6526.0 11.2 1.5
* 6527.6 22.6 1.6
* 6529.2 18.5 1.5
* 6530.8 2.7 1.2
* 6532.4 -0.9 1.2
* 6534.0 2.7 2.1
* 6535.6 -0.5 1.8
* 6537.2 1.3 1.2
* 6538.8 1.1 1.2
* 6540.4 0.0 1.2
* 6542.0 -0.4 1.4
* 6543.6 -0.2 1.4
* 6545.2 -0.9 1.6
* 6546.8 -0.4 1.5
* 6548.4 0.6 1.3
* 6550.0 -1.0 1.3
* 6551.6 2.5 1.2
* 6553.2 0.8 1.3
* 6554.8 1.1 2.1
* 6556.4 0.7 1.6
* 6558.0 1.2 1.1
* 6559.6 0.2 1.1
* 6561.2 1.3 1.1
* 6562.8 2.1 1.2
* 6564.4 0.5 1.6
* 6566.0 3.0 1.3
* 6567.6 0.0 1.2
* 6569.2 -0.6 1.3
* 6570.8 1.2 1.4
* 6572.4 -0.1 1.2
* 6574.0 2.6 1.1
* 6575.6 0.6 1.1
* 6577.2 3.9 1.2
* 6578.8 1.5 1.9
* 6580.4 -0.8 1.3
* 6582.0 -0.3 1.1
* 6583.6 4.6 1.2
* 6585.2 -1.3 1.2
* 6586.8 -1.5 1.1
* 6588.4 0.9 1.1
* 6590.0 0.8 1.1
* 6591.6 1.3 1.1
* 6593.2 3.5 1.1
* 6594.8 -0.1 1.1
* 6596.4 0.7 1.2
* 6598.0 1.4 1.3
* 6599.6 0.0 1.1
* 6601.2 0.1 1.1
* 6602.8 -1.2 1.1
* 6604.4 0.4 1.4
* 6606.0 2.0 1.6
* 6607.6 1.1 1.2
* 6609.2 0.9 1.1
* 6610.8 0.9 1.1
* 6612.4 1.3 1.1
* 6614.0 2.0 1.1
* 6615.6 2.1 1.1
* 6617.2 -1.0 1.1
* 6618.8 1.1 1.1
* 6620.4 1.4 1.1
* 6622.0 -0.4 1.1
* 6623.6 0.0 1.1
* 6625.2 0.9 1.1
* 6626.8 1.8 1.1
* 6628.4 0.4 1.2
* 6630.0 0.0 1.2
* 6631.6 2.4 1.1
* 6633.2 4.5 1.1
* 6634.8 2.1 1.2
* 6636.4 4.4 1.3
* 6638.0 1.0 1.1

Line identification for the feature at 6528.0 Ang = [O II] 3727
